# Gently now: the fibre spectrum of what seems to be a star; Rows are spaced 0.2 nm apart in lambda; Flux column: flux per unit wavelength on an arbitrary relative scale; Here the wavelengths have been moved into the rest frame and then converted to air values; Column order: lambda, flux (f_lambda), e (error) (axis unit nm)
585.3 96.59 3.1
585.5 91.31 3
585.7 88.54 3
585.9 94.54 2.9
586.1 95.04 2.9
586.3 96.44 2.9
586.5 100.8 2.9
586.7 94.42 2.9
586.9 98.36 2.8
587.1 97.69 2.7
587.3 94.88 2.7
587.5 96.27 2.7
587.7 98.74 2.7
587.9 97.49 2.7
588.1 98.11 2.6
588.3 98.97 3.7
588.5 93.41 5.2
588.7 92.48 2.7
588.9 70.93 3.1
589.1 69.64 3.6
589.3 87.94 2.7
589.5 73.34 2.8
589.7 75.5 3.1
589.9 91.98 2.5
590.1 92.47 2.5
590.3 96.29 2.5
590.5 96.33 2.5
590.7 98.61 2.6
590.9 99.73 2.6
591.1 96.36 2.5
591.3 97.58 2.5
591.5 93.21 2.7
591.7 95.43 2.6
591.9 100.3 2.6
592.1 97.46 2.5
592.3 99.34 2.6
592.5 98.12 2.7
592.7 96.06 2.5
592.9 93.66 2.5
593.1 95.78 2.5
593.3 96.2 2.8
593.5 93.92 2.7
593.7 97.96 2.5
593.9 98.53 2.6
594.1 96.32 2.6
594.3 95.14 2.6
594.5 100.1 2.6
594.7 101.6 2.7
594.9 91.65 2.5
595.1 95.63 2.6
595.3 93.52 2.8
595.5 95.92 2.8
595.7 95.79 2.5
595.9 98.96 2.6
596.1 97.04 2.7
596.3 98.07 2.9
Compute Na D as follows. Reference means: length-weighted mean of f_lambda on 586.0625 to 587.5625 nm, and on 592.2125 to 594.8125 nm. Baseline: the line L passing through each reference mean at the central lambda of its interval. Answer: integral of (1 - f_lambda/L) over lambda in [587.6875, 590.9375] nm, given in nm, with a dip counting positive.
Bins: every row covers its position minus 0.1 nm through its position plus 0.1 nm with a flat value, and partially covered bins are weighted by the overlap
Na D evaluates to 0.242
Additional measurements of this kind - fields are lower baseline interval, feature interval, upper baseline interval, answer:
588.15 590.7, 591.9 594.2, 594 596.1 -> -0.09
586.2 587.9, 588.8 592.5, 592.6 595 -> 0.22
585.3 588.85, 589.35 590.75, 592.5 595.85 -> 0.10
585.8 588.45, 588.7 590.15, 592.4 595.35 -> 0.24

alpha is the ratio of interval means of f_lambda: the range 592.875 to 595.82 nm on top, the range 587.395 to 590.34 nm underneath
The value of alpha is 1.08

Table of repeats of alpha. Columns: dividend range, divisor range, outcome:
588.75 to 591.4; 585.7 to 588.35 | 0.91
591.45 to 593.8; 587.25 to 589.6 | 1.08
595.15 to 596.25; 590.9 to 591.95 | 1.00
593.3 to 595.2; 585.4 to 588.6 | 1.01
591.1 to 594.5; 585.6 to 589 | 1.02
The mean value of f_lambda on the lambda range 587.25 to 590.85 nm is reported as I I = 90.3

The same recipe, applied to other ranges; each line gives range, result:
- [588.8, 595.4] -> 93.2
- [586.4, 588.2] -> 97.4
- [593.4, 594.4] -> 96.4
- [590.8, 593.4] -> 96.9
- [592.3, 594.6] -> 96.6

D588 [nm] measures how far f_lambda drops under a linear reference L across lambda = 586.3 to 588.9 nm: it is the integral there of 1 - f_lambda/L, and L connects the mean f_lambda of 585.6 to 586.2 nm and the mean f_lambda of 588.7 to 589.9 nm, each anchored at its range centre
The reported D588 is -0.31 nm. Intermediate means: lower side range 92.7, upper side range 78.3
